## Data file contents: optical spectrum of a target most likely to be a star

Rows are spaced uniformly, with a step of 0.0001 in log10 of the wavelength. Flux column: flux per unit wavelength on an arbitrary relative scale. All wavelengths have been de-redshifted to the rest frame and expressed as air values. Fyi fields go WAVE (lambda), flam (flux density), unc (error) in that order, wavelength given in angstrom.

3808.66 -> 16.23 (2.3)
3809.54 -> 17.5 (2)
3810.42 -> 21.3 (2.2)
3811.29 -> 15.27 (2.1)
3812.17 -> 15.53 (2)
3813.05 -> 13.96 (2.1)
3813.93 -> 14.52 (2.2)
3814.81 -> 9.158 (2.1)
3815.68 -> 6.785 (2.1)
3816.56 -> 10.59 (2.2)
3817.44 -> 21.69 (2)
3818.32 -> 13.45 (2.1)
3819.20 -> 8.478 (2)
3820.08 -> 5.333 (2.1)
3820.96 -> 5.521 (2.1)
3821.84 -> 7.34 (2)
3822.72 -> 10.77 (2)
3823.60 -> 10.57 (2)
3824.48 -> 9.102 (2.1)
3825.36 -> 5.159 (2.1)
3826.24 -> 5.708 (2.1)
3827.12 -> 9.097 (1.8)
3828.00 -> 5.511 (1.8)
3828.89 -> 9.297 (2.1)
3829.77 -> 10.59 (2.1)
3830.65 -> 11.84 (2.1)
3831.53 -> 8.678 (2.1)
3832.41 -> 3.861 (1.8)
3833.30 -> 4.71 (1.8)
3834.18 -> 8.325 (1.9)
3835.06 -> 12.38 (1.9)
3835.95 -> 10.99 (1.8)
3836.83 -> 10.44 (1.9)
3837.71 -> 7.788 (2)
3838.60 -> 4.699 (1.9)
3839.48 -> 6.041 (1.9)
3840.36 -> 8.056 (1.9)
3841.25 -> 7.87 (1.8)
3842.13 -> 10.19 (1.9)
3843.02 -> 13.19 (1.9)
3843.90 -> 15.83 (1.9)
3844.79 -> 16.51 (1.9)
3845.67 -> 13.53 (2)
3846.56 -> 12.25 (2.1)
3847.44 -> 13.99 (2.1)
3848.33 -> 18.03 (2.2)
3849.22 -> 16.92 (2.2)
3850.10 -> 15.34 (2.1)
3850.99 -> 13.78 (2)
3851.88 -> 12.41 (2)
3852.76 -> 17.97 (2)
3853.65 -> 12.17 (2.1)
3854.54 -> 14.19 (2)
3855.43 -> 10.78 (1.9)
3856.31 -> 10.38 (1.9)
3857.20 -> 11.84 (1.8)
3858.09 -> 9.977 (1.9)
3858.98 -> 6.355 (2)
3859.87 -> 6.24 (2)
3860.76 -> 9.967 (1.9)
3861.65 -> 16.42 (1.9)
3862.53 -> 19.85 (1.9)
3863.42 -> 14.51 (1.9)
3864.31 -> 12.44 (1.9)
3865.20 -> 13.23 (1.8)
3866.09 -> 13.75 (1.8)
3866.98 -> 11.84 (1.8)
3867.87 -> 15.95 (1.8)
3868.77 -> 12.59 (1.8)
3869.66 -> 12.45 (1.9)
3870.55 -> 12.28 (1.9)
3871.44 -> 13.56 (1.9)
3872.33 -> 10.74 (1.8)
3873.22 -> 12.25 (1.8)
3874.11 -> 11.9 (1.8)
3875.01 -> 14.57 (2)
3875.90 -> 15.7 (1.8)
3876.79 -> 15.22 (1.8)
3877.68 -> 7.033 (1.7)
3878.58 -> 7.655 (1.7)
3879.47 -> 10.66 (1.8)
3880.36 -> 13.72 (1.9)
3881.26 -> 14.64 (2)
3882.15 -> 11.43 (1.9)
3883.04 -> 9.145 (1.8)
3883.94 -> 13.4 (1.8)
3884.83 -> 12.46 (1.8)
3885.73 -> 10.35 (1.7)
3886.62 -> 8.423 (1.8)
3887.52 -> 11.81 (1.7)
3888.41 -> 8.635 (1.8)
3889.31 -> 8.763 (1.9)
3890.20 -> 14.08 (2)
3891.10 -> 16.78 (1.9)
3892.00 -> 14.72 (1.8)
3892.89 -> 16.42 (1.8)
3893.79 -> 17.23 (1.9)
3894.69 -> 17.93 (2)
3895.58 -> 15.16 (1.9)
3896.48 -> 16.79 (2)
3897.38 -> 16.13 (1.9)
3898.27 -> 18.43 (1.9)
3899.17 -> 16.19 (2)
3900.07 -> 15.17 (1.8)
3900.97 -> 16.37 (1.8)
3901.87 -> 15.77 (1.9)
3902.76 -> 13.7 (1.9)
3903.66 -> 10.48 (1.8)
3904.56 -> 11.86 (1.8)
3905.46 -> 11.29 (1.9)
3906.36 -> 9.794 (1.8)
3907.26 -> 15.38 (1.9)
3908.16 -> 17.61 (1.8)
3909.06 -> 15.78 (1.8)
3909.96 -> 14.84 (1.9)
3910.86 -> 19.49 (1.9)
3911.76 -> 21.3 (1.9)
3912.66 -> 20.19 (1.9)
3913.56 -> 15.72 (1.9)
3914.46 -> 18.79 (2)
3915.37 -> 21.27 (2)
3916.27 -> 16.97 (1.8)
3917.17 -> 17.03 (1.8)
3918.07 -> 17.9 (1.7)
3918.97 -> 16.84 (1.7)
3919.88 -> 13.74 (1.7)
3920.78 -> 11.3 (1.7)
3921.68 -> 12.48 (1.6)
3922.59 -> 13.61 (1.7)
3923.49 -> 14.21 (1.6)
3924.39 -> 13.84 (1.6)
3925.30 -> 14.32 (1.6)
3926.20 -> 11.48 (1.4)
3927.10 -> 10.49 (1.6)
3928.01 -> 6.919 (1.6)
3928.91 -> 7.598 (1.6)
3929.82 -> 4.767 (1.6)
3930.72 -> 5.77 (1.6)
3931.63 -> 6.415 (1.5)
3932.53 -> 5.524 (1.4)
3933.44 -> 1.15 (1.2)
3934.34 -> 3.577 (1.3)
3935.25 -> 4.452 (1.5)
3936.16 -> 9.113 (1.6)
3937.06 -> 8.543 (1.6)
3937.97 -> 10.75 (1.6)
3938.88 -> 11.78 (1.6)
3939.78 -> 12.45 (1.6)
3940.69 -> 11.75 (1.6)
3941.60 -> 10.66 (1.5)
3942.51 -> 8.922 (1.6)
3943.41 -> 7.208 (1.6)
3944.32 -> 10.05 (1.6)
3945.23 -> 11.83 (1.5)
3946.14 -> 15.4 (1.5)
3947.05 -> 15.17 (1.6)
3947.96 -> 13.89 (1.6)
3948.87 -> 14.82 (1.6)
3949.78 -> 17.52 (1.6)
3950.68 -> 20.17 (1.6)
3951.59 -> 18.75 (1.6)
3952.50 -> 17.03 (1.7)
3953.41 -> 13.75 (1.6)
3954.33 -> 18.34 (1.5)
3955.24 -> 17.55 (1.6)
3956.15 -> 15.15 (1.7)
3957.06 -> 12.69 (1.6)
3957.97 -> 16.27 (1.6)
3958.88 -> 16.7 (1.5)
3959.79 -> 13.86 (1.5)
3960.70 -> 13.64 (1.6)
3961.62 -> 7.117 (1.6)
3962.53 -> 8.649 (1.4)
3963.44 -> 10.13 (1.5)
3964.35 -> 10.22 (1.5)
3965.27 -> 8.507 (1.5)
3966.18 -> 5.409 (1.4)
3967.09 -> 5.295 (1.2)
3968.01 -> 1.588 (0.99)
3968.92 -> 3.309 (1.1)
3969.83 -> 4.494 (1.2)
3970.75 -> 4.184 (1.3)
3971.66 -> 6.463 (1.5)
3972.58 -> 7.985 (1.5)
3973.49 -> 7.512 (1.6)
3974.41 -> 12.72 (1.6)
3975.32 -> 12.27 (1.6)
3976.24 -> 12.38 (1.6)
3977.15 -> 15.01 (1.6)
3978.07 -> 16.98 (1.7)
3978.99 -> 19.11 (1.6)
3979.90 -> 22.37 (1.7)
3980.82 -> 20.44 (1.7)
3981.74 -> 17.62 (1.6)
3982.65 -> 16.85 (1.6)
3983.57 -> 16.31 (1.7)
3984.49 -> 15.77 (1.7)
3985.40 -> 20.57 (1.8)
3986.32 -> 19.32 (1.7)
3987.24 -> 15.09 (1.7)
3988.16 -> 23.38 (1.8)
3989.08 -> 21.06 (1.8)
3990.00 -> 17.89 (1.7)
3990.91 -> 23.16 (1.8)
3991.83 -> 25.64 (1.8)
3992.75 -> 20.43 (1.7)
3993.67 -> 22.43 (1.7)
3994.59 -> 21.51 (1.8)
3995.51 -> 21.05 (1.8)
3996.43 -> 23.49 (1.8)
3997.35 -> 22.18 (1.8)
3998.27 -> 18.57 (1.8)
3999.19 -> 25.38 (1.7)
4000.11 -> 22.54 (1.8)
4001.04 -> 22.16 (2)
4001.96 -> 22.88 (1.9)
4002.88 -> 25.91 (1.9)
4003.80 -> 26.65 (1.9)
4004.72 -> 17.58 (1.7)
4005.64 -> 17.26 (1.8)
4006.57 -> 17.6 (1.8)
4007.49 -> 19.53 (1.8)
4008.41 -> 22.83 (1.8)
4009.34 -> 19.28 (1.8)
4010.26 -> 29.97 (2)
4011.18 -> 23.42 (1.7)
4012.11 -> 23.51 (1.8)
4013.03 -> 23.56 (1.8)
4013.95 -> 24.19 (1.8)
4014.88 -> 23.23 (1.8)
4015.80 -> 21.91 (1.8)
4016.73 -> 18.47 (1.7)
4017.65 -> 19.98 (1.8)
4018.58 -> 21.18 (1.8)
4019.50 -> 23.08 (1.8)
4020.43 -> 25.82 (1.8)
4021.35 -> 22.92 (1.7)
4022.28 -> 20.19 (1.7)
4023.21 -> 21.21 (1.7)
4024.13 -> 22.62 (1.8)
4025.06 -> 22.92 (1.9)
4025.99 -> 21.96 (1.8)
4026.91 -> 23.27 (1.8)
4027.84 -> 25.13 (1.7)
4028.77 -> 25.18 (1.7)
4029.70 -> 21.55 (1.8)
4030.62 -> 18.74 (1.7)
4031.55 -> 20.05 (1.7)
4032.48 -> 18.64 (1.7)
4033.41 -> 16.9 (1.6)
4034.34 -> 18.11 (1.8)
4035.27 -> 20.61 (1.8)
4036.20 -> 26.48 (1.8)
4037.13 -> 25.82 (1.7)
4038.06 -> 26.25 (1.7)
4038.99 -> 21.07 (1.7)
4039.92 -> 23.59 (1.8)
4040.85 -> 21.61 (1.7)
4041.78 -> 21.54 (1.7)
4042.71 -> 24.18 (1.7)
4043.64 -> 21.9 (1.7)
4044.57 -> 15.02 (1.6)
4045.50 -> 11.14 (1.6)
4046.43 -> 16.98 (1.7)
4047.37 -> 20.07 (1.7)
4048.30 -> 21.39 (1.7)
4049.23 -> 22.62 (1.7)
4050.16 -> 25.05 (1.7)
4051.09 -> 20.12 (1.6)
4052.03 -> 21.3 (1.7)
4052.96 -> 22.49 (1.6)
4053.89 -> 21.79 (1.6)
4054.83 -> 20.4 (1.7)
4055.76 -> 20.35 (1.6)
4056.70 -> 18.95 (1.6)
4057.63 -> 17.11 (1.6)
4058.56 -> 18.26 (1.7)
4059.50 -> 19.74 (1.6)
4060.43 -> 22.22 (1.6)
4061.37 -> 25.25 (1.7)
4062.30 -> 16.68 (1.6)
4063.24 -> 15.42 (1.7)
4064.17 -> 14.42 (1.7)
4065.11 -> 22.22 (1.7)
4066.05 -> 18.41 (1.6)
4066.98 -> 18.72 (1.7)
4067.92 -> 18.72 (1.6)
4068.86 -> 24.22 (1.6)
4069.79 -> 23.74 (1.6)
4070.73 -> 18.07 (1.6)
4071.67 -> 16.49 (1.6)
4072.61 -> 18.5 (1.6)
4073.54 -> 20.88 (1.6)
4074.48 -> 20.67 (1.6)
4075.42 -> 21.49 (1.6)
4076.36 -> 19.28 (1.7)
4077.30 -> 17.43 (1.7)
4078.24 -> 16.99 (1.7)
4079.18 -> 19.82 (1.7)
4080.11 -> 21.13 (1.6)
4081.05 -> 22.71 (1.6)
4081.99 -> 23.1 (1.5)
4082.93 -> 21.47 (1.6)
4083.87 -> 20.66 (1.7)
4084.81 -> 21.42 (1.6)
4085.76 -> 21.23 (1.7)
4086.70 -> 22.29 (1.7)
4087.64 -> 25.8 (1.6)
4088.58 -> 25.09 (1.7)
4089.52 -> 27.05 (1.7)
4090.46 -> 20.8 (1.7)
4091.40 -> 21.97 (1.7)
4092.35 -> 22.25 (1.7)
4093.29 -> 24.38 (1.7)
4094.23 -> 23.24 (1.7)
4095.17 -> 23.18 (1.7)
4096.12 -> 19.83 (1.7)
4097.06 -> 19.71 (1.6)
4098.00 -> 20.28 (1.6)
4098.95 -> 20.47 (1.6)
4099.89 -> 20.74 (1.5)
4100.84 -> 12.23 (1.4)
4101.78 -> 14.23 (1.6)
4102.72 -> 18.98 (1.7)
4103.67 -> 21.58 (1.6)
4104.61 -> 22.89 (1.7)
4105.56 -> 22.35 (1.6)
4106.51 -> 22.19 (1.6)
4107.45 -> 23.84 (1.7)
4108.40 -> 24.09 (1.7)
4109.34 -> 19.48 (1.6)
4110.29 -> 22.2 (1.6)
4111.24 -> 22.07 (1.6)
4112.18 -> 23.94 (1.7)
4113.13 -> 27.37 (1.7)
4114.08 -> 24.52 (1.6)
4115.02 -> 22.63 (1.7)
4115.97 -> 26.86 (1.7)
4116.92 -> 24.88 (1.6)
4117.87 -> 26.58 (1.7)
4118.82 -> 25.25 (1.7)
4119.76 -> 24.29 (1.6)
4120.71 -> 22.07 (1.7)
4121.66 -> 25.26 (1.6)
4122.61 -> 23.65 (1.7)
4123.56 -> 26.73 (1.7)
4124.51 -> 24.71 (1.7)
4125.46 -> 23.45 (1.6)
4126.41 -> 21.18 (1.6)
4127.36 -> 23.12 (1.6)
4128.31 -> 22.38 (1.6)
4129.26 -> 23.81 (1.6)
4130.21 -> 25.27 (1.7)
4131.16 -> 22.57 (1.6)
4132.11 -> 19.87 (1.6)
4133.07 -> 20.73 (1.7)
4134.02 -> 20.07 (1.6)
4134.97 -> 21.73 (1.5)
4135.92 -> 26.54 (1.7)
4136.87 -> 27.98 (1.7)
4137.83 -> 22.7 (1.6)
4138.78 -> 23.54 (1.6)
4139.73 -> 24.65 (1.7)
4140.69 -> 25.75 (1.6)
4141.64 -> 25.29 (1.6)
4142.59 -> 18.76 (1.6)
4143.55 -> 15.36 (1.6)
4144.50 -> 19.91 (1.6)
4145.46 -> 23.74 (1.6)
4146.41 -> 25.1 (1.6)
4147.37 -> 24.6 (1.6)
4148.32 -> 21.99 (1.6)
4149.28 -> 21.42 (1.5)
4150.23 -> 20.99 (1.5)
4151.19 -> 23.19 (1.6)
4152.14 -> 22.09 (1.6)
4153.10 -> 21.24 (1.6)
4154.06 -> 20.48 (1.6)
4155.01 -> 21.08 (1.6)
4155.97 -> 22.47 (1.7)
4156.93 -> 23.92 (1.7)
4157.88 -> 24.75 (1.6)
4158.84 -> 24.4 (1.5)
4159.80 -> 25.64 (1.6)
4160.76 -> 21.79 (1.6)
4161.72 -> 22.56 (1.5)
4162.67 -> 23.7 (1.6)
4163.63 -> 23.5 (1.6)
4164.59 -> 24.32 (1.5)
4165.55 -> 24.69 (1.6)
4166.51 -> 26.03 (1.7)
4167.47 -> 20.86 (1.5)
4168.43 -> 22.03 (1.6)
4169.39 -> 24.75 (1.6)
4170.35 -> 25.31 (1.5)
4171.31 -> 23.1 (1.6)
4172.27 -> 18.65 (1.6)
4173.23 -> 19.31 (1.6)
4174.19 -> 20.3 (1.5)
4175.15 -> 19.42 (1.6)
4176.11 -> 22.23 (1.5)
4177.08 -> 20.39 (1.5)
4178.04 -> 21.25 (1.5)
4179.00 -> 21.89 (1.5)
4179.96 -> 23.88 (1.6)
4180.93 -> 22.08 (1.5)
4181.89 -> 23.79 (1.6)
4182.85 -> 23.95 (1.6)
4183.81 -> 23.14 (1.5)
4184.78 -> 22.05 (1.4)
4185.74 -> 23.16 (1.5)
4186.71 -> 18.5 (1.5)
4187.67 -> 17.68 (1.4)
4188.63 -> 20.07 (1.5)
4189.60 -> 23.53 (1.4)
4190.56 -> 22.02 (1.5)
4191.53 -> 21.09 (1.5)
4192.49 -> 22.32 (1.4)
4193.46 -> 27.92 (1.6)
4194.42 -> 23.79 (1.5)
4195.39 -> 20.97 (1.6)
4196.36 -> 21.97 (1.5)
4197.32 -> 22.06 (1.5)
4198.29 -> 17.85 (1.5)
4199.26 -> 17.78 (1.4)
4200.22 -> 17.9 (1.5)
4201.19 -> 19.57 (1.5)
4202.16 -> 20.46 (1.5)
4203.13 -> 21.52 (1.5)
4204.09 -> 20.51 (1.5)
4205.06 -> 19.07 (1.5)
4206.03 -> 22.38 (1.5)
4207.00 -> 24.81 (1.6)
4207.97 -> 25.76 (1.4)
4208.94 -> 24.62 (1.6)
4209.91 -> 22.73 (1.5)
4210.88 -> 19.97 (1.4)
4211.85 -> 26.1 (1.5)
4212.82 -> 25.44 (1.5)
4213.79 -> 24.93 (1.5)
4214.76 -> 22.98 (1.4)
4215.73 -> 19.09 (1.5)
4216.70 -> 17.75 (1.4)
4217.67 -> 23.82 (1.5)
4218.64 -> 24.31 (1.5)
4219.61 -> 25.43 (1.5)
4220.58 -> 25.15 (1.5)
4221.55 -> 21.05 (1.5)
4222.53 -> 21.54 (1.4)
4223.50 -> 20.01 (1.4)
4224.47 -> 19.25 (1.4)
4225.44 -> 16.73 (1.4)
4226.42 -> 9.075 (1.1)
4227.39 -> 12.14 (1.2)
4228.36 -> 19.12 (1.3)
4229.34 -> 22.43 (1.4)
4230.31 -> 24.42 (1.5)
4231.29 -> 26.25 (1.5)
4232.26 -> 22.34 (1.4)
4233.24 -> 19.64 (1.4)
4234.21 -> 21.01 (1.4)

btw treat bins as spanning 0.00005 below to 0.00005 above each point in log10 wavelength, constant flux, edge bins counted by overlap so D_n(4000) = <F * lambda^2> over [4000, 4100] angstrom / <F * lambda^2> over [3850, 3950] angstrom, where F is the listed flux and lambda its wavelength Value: 1.79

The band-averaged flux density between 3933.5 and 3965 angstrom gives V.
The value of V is 12.4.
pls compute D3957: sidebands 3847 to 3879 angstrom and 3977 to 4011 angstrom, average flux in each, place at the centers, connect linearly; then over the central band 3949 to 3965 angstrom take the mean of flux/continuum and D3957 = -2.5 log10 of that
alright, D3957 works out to 0.264 mag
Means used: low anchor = 12.9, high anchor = 20.8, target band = 14.5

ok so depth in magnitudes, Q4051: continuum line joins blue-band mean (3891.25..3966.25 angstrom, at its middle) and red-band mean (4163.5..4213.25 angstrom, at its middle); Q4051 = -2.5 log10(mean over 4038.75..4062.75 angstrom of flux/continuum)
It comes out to -0.17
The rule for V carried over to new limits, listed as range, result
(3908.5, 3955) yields 12.9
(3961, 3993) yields 13.5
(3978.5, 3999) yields 20.3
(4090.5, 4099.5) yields 21.6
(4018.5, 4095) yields 21.1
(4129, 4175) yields 22.7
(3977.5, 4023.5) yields 21.3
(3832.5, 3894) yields 12.1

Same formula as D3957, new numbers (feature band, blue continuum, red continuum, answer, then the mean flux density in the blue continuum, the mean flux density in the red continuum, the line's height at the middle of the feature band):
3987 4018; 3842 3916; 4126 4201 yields -0.24 mag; 13.8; 22.3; 17.5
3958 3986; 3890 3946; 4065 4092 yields 0.31 mag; 13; 21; 15.7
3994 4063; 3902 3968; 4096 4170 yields -0.24 mag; 12.5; 22.7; 17.4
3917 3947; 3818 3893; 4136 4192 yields 0.33 mag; 11.3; 22.5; 14.1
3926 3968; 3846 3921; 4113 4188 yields 0.42 mag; 13.9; 22.9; 16.1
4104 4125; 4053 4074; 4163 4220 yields -0.16 mag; 19.6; 22.1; 20.6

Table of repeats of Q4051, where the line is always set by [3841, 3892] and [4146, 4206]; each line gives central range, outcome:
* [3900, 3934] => 0.06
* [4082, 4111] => -0.10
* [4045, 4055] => -0.12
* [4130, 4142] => -0.13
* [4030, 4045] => -0.19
